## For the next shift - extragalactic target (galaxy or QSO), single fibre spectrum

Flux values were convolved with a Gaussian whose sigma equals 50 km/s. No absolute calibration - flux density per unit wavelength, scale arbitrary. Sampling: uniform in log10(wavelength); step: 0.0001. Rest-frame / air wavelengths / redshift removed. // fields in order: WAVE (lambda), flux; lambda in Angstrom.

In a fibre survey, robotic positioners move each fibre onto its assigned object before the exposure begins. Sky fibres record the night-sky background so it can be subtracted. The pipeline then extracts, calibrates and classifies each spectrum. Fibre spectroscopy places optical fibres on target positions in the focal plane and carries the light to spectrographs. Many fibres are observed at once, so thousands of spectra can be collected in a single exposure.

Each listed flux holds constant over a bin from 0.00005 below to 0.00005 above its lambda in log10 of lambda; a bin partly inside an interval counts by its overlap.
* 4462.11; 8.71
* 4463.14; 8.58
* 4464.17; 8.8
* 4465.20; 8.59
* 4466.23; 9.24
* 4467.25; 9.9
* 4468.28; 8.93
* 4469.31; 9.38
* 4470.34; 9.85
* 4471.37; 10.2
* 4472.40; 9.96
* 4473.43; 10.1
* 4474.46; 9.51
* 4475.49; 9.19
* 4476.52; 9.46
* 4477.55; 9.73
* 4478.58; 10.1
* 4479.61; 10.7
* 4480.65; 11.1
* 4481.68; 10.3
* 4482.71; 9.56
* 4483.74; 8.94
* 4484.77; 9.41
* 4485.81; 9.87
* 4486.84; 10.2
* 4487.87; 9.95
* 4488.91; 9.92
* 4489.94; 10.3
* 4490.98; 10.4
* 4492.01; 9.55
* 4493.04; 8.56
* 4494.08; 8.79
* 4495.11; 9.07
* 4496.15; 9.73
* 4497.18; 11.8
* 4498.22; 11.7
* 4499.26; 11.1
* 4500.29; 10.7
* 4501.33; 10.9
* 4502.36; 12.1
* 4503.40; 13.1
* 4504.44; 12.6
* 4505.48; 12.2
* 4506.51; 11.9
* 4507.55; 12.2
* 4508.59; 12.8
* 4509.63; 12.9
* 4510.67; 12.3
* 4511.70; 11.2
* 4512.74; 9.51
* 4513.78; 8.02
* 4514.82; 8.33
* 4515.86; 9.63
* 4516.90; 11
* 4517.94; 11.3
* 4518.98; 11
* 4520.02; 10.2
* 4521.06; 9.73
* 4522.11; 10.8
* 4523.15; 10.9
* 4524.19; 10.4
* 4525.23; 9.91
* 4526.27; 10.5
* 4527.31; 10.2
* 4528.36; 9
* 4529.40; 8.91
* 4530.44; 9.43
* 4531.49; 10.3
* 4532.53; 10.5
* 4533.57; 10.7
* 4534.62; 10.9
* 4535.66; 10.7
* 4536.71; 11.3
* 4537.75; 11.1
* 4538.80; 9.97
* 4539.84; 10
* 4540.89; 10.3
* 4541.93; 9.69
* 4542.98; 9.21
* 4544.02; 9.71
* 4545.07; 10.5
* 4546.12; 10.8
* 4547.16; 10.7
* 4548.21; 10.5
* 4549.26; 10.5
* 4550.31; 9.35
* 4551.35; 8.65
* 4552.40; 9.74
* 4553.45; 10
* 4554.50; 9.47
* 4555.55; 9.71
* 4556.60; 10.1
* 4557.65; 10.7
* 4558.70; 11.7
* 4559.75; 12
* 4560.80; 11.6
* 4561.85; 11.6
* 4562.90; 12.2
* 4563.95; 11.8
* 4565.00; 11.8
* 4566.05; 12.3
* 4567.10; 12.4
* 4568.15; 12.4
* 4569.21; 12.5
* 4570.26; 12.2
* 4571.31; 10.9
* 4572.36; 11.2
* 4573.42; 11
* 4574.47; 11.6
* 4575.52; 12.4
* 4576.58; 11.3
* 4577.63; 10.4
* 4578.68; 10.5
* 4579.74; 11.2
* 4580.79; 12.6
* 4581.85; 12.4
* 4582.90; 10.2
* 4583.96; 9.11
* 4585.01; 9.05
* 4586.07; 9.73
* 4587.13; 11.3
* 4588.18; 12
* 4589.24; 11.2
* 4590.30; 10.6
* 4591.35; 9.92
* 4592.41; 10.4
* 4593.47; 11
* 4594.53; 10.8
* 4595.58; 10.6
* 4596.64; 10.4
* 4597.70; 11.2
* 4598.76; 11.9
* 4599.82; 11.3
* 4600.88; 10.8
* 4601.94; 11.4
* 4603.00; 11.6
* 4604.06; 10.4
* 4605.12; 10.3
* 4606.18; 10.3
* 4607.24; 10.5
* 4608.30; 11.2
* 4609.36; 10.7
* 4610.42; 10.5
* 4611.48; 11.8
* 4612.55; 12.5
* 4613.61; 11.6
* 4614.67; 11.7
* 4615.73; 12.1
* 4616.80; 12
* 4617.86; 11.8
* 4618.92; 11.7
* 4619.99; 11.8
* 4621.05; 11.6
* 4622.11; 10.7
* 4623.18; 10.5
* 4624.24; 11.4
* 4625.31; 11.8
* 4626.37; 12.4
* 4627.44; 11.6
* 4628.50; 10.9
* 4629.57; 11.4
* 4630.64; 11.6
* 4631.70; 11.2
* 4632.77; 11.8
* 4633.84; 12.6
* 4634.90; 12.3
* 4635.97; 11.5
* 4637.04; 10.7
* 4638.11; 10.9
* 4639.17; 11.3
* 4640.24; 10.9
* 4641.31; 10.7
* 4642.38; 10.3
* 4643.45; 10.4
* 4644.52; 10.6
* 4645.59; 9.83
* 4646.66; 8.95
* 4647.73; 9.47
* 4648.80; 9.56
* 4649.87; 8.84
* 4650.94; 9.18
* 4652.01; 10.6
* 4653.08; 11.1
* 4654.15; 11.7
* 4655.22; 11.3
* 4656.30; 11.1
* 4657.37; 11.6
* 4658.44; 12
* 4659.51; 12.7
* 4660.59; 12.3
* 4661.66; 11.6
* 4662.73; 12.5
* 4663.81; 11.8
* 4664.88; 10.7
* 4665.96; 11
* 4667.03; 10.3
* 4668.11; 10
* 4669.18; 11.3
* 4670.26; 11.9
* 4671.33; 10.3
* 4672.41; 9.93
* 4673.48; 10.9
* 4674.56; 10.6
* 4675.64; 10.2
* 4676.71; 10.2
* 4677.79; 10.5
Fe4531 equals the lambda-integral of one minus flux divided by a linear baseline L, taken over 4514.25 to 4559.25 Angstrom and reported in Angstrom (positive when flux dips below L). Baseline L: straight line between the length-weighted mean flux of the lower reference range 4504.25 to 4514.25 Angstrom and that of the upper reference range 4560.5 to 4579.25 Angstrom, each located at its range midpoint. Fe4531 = 5.5 Angstrom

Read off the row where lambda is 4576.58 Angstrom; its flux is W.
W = 11.3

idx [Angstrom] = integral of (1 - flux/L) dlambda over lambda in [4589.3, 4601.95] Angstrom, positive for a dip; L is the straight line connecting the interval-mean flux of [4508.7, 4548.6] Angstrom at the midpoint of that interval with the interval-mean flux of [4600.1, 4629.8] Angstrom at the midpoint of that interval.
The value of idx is 0.3 Angstrom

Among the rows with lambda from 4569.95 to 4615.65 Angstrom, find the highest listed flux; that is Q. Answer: 12.6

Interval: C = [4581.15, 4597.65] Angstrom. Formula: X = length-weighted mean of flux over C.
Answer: 10.6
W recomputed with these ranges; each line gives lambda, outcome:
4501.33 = 10.9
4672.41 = 9.93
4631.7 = 11.2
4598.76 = 11.9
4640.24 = 10.9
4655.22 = 11.3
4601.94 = 11.4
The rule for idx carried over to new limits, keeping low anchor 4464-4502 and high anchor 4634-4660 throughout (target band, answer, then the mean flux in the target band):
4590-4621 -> -1.8 Angstrom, 11.1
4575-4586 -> -0.5 Angstrom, 10.9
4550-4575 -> -2.0 Angstrom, 11.1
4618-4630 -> -0.9 Angstrom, 11.4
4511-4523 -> -0.1 Angstrom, 10.1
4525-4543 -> 0.0 Angstrom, 10.2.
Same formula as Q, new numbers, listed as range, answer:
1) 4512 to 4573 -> 12.5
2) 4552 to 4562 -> 12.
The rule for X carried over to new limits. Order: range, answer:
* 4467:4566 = 10.4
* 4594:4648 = 11.2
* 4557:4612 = 11.2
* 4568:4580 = 11.4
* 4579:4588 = 10.7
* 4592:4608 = 10.9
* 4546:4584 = 11.1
